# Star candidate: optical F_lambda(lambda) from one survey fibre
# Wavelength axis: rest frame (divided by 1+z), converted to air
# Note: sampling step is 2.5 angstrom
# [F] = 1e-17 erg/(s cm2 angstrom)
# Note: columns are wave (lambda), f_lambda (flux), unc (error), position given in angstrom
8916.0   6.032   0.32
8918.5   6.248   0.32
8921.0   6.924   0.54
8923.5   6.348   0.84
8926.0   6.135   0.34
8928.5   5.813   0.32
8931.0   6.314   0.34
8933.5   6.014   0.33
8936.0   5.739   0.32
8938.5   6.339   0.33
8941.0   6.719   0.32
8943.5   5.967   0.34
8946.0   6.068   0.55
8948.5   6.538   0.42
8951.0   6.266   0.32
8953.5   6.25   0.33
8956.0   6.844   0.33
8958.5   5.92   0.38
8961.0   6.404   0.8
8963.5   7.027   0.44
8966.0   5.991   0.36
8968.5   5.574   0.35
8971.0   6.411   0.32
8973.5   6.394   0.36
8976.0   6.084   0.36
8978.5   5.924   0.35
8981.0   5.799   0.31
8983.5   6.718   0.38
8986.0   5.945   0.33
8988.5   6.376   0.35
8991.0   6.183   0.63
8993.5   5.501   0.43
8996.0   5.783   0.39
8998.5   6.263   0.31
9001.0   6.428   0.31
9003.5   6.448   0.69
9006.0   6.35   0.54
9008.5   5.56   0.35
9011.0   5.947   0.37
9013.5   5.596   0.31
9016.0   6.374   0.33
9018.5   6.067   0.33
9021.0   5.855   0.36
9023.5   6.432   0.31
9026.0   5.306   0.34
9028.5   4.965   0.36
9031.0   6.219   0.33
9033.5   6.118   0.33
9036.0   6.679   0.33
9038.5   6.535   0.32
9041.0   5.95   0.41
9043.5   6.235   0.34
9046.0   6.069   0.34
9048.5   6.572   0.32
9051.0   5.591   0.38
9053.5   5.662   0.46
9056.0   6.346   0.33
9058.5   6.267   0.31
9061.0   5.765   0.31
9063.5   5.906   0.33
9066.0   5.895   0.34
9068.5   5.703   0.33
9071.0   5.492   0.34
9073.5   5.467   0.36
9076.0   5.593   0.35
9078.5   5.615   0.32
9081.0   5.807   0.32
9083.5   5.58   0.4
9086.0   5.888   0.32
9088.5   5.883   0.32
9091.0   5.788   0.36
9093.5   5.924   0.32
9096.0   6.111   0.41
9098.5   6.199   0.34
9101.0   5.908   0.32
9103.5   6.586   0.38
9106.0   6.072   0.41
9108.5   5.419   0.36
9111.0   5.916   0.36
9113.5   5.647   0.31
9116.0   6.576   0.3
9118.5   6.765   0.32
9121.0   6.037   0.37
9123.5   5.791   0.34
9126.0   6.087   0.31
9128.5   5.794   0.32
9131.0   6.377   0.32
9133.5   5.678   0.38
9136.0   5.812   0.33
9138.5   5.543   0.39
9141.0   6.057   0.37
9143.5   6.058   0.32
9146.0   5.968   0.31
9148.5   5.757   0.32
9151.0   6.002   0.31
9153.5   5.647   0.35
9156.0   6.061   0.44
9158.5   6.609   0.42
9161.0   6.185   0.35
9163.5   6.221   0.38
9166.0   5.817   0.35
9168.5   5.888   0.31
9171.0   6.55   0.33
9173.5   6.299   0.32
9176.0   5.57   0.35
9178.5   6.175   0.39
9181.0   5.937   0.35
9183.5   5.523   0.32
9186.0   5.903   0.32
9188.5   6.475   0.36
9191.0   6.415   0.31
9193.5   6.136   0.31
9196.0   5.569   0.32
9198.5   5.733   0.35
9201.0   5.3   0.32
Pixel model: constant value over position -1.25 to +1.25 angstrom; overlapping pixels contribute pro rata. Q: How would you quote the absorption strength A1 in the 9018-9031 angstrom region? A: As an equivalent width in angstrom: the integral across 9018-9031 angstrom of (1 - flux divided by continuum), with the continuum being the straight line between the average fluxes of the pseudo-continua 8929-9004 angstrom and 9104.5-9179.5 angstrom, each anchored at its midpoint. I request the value 0.8 angstrom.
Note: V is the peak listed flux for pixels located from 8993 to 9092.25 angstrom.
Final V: 6.679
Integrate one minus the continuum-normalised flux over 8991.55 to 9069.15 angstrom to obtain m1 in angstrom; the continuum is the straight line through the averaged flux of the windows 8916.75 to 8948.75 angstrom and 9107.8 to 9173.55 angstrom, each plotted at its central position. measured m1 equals 1.5 angstrom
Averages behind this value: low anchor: 6.23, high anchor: 6.02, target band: 6.02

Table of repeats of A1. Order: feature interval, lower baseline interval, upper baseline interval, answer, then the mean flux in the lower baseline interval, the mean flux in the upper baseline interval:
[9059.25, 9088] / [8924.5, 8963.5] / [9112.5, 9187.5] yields 1.8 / 6.25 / 6.01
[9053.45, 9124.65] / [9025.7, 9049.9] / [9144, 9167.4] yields 1.7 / 6.09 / 6.03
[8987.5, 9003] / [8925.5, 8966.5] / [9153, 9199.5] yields 0.3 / 6.26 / 6.05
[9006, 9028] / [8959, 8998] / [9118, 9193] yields 0.8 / 6.14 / 6.03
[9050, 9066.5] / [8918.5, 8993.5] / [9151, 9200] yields 0.6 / 6.23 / 6.03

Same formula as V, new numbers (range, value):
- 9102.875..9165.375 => 6.765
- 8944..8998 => 7.027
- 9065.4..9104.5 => 6.586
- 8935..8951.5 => 6.719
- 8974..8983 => 6.084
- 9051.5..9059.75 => 6.346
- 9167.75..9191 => 6.55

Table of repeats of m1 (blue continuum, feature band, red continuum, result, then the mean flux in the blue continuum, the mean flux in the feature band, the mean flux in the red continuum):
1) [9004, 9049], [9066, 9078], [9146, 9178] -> 0.88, 6.04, 5.6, 6.05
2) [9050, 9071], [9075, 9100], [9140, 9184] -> 0.30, 5.87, 5.84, 6.03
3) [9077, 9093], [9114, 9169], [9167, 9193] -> -0.76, 5.77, 6.03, 6.07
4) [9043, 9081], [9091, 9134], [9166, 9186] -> -0.98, 5.87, 6.05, 5.98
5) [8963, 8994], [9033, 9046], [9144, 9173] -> -0.37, 6.14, 6.29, 6.07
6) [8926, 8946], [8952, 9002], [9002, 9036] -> -1.16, 6.13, 6.19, 5.97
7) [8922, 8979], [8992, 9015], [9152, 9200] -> 0.71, 6.23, 5.99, 6.03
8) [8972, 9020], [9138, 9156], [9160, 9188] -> 0.42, 6.09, 5.89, 6.02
